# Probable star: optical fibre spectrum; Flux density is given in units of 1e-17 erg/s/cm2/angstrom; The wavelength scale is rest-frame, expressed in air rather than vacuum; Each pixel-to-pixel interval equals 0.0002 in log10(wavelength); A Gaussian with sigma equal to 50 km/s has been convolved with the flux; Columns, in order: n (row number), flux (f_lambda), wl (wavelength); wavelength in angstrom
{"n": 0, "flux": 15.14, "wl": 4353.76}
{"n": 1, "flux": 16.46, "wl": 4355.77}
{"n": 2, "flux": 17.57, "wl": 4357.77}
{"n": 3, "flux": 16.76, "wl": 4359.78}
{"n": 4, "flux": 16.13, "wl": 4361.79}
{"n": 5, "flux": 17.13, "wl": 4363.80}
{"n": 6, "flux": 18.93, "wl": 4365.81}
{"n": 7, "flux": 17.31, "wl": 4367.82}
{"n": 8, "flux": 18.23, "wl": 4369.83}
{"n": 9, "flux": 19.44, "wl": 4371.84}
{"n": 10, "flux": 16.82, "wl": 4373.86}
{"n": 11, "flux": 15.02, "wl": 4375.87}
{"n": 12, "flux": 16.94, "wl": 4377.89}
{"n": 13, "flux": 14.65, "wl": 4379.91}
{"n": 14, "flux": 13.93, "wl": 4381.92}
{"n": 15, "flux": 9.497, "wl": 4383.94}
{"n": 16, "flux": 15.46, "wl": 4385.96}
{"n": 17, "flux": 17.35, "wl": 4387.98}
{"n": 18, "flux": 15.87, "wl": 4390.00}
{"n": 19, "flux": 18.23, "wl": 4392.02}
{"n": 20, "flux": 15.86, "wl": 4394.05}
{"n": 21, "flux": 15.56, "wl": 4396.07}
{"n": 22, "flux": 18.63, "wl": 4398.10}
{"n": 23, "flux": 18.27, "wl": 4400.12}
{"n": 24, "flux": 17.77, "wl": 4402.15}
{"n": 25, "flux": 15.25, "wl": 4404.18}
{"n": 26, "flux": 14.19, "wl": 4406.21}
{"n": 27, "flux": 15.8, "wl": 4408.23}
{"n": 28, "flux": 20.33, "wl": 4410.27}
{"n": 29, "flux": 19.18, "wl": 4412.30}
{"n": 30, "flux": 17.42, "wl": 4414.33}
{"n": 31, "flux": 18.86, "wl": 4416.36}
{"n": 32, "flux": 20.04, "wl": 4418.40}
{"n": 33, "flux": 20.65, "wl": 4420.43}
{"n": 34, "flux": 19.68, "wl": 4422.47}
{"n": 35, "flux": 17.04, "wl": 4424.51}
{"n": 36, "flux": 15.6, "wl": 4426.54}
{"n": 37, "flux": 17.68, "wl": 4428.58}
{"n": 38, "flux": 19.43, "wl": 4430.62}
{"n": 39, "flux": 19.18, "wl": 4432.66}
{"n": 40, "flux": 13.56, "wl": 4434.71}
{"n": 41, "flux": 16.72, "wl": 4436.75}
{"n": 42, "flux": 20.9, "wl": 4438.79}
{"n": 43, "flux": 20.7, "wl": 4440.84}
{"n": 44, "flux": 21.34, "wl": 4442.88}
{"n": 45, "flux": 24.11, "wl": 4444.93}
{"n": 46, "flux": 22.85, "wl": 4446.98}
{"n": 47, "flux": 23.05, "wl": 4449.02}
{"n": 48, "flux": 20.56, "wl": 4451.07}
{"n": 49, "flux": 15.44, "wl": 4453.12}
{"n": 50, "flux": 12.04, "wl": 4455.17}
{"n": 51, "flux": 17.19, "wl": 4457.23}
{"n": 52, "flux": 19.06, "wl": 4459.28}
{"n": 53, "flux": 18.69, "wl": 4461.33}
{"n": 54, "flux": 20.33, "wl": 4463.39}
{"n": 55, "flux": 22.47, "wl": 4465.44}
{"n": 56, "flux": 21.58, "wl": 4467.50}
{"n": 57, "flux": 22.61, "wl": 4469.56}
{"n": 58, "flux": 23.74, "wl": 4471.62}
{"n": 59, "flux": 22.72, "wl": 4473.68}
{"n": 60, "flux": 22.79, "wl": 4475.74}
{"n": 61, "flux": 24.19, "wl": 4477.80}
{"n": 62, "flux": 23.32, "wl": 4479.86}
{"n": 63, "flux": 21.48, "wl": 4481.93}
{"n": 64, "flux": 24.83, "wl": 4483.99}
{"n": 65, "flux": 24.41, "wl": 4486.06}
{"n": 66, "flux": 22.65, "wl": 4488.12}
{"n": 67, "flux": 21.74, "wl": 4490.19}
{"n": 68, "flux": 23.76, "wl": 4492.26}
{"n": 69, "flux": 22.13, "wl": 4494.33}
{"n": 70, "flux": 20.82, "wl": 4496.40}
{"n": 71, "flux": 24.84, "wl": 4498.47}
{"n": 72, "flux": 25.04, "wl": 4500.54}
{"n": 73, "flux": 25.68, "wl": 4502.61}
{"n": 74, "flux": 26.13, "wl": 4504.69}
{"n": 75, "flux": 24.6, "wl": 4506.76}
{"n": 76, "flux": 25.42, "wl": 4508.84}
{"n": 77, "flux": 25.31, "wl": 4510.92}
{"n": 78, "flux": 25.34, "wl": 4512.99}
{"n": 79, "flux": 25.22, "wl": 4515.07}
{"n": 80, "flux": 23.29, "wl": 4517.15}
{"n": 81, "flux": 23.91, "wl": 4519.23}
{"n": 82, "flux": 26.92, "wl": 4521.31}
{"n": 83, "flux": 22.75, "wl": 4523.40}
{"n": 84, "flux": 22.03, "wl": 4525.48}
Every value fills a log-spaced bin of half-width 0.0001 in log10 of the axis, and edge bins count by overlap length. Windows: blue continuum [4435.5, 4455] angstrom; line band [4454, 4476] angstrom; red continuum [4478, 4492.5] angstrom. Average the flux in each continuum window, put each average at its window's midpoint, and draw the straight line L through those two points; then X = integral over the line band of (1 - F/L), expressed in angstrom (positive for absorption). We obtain 1.57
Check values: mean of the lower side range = 20.2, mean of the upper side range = 23.2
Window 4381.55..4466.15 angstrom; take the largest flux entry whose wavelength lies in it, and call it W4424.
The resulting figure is 24.11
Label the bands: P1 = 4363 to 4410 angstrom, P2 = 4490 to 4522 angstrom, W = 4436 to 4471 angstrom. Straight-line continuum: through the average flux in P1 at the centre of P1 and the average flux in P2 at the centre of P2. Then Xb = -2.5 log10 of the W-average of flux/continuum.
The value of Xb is 0.04 mag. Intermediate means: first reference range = 16.4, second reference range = 24.4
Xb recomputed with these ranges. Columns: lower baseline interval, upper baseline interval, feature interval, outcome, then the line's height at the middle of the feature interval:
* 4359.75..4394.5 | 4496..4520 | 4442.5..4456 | 0.05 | 21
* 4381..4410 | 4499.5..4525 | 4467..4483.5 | -0.04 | 22.1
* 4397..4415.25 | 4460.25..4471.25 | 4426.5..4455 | 0.02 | 19.7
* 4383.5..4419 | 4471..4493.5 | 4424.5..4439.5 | 0.11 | 19.3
